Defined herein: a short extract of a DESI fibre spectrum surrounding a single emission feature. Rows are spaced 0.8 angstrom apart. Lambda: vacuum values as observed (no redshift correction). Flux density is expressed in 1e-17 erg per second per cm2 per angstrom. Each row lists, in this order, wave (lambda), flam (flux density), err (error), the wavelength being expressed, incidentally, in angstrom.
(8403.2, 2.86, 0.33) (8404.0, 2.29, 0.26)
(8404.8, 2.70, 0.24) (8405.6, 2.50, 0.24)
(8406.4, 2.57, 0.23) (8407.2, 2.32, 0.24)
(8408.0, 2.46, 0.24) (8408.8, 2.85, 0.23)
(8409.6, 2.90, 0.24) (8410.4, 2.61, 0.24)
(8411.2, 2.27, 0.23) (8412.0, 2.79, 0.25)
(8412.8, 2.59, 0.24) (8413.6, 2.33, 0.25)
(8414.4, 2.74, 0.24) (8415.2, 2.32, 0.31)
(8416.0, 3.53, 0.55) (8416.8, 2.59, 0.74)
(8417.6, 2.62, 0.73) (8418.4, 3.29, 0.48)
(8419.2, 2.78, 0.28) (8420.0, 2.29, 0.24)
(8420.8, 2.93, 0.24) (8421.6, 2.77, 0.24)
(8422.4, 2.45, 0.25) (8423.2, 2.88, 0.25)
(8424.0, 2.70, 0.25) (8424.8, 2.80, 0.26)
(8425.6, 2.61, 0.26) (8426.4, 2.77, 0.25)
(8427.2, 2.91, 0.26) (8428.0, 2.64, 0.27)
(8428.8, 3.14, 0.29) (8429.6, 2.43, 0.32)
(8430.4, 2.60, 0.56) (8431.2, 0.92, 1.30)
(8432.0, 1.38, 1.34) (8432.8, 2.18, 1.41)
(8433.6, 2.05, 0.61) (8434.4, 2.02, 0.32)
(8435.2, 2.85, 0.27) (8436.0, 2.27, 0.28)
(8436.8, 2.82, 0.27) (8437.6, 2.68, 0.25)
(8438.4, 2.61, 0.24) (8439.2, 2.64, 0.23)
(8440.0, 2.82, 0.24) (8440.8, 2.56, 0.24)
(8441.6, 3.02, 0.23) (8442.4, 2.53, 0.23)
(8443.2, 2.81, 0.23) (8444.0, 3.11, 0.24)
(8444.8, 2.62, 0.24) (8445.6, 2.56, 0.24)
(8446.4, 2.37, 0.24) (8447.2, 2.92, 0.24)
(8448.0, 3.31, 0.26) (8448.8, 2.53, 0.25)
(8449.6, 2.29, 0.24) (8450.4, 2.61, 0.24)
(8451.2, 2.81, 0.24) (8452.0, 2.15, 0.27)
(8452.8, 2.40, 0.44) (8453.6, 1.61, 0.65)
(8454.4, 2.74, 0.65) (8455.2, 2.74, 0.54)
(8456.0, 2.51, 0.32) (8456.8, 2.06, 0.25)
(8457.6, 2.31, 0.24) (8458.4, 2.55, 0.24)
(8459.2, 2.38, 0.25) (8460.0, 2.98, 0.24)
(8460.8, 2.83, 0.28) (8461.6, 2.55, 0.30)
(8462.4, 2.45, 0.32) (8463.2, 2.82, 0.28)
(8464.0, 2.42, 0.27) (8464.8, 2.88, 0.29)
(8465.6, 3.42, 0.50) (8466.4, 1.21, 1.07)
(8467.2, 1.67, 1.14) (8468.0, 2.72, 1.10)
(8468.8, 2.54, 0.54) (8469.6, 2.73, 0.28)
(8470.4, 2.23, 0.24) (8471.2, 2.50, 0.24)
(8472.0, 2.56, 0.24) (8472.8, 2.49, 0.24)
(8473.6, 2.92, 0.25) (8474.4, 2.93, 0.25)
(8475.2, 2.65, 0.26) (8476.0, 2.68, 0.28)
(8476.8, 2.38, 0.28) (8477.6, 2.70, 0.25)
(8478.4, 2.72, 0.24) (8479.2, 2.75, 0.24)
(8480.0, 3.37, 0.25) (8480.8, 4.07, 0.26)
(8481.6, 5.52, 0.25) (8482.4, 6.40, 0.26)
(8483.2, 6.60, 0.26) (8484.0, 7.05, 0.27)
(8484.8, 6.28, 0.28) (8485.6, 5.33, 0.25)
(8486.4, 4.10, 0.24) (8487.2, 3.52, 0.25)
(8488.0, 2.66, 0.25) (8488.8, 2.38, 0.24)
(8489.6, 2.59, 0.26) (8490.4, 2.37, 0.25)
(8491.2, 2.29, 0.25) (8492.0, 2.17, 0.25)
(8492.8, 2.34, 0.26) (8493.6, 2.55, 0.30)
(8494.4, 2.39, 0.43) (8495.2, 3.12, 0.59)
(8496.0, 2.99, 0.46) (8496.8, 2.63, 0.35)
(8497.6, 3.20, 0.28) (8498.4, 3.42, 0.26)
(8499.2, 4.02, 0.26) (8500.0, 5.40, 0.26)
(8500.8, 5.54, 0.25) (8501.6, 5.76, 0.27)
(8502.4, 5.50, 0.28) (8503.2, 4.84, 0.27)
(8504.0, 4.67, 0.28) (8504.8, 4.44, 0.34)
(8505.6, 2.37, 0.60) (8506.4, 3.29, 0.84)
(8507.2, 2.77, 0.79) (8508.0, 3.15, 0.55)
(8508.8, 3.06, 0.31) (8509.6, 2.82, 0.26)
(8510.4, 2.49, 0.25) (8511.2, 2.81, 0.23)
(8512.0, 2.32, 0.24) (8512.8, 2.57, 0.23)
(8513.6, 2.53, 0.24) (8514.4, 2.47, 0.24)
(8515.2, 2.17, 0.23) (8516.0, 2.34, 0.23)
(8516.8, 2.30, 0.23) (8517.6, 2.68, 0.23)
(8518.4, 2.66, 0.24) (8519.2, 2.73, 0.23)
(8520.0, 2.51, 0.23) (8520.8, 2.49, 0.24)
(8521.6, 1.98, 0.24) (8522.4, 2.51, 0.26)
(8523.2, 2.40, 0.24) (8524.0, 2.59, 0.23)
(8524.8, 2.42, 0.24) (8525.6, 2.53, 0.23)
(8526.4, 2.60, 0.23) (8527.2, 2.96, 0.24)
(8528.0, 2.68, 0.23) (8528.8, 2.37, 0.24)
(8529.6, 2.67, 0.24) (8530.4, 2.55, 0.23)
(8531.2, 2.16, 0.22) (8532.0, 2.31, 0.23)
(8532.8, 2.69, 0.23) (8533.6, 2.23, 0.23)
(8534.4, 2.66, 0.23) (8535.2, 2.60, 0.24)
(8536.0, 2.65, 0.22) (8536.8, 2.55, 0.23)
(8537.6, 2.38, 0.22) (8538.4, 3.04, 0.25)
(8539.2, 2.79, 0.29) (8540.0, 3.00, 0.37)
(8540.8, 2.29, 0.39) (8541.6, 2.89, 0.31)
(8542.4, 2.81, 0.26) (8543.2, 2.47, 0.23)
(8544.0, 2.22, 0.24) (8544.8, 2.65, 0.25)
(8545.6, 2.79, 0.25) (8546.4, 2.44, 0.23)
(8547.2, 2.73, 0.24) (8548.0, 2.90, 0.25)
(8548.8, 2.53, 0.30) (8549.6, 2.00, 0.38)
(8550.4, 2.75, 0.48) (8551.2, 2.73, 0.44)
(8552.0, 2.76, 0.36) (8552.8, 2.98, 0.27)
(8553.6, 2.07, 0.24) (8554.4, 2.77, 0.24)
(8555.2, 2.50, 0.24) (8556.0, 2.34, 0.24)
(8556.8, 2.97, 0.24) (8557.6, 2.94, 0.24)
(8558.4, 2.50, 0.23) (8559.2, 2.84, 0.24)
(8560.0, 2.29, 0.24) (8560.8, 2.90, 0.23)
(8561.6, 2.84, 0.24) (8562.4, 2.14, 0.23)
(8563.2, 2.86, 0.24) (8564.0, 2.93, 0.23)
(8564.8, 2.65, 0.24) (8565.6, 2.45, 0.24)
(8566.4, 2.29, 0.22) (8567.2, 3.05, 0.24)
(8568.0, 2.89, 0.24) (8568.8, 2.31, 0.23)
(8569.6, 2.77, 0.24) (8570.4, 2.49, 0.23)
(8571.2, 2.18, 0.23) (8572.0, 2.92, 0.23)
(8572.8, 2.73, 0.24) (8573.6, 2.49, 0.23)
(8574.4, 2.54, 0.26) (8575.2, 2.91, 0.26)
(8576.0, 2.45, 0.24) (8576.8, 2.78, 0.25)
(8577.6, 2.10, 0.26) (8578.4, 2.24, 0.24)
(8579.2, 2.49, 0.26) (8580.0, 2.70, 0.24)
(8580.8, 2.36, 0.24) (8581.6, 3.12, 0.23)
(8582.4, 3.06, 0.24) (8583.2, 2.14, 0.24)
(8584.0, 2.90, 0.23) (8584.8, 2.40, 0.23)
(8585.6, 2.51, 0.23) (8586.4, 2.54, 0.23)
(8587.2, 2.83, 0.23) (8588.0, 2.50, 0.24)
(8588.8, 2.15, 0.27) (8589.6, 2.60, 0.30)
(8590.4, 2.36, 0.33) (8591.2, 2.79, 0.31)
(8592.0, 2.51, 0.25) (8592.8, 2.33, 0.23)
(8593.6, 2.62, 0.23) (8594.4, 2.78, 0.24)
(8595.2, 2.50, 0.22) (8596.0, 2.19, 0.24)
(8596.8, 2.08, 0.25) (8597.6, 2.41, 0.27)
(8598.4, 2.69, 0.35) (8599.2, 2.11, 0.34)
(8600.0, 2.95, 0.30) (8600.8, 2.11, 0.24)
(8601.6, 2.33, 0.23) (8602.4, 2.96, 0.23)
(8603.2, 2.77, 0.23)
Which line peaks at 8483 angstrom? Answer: [S II] 6716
